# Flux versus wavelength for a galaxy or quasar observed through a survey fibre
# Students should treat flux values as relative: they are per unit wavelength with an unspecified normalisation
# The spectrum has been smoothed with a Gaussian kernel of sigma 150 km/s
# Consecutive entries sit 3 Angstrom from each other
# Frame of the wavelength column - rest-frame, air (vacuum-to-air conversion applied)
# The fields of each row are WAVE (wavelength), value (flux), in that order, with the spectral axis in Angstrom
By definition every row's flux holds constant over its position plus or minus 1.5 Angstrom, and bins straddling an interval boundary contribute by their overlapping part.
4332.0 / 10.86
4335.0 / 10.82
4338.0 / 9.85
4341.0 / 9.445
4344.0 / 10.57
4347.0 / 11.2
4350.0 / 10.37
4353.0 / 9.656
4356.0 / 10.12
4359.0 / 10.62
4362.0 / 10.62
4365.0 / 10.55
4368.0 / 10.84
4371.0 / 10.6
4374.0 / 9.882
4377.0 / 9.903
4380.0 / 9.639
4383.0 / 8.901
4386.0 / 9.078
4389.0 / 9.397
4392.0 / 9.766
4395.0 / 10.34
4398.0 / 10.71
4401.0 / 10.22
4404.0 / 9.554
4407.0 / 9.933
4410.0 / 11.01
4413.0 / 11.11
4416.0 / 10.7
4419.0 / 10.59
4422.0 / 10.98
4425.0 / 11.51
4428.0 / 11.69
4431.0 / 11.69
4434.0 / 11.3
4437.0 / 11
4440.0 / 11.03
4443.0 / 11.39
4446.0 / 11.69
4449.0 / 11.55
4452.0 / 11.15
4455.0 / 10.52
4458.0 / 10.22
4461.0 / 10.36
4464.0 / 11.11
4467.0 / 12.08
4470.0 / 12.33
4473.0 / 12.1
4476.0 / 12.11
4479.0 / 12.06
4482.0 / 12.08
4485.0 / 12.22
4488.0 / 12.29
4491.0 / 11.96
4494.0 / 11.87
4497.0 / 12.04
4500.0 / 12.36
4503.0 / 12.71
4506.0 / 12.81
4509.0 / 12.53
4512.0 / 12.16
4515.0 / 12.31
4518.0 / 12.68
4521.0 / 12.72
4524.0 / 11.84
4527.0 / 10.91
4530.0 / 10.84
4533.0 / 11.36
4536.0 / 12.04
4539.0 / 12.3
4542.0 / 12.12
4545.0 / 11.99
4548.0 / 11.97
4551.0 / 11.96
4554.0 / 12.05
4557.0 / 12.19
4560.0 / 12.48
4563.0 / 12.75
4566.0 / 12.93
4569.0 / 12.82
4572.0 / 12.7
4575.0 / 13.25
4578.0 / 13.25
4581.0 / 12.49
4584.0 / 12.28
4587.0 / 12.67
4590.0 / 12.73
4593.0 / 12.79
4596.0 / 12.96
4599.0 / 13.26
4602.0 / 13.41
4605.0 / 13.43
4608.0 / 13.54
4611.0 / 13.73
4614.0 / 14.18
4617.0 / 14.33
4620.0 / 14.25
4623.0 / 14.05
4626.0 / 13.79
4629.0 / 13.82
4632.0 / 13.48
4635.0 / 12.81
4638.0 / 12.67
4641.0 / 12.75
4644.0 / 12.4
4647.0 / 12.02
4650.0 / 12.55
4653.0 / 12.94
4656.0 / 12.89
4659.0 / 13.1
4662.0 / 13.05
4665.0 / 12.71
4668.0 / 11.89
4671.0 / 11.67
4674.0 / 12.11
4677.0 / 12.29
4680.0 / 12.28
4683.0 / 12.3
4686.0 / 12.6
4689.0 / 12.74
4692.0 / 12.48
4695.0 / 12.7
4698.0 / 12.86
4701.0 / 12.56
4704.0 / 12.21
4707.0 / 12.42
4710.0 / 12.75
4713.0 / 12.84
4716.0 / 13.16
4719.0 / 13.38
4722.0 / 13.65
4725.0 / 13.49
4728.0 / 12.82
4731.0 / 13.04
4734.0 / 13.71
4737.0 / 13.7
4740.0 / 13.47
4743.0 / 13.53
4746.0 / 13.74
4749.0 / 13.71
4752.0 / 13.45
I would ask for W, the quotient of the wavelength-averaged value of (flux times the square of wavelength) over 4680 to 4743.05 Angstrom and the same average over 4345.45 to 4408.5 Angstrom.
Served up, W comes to 1.5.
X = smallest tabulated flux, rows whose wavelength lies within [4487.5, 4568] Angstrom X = 10.84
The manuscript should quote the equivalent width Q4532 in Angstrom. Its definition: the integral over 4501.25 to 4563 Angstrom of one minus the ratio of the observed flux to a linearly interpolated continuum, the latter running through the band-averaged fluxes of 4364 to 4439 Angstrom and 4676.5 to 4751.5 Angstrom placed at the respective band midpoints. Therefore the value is -3.29 Angstrom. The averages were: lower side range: 10.4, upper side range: 13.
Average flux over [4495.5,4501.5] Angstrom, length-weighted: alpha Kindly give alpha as 12.2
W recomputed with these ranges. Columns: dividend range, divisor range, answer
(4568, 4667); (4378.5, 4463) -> 1.35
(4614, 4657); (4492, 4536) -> 1.16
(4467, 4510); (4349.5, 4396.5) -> 1.29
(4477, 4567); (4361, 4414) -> 1.28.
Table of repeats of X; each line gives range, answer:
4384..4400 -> 9.078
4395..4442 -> 9.554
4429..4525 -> 10.22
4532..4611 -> 11.36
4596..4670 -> 11.89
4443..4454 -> 11.15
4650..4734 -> 11.67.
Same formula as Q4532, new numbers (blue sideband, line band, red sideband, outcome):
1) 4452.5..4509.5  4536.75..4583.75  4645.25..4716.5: -1.33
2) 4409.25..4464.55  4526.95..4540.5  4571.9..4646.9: 0.81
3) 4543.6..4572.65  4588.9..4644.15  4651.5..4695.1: -4.32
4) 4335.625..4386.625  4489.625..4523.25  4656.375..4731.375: -3.34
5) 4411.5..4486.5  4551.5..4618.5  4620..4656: -2.09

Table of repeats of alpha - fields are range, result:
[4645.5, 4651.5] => 12.3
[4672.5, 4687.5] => 12.3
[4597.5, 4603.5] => 13.3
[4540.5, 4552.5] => 12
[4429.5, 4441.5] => 11.3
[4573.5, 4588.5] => 12.8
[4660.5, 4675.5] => 12.3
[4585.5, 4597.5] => 12.8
